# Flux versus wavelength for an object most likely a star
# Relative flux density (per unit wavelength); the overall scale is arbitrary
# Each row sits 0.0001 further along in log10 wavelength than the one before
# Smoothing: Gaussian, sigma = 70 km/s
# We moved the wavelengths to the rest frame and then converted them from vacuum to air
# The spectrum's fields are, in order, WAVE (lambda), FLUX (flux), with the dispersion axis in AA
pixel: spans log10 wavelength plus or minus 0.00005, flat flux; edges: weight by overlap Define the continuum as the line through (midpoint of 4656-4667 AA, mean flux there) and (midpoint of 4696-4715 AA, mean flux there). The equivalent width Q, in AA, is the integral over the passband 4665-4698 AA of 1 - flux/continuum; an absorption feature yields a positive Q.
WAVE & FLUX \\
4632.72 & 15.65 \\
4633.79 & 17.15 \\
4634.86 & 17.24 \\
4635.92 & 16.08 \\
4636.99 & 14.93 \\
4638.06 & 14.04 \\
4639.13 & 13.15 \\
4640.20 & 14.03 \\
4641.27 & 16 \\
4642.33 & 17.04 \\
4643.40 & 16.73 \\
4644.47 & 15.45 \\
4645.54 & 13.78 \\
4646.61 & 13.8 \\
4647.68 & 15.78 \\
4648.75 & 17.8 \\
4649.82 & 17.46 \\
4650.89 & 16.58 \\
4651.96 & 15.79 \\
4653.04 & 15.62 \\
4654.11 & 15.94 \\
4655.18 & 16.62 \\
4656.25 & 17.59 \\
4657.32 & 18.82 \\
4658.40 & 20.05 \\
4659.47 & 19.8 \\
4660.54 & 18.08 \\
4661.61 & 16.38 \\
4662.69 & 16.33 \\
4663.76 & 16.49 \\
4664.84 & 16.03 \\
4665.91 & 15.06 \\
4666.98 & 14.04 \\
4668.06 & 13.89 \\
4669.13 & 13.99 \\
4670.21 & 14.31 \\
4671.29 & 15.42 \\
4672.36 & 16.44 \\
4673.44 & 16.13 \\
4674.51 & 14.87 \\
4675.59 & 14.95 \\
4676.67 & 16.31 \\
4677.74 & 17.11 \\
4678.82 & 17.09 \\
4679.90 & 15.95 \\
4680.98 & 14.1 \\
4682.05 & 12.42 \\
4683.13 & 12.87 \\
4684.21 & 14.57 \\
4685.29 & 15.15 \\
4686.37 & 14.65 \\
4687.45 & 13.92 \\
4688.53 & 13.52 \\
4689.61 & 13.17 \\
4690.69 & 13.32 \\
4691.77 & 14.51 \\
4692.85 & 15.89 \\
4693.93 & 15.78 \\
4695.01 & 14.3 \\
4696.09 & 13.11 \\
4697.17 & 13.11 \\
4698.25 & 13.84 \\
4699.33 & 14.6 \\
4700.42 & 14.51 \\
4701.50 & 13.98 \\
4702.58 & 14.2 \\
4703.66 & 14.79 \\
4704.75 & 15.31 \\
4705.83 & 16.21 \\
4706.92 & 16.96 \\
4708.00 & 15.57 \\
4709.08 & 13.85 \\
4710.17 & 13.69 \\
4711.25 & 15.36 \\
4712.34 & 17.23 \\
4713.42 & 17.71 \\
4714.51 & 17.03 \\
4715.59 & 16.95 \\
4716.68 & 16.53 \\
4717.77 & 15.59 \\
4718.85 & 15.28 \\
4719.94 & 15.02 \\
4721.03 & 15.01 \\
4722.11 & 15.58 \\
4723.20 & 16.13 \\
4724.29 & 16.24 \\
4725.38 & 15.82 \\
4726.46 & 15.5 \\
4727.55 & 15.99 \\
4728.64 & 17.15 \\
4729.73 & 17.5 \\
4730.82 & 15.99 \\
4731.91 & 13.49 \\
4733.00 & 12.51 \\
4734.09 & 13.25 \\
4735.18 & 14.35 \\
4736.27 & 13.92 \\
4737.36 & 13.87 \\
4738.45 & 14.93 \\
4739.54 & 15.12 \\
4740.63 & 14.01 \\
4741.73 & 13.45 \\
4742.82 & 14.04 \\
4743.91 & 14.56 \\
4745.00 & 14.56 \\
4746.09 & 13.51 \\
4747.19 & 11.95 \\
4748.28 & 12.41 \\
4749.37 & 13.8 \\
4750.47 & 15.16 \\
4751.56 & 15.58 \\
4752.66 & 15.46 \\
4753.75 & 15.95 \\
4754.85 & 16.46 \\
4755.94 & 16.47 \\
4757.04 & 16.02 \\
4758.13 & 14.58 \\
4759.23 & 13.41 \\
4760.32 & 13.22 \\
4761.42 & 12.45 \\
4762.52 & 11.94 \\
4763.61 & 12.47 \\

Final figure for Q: 3.3 AA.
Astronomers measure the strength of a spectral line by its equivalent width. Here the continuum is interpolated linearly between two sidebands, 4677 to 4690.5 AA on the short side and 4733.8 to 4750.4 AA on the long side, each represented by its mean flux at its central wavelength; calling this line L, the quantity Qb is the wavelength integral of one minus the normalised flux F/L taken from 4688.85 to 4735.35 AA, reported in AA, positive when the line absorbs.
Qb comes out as -3.1 AA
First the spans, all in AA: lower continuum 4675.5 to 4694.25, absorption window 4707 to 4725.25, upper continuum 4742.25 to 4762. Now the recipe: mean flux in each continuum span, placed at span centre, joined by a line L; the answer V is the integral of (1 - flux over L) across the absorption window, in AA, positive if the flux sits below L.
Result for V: -1.6 AA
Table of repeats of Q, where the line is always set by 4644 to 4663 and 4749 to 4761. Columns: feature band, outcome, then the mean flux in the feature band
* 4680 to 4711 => 3.2 AA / 14.4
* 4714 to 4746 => 0.8 AA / 15.1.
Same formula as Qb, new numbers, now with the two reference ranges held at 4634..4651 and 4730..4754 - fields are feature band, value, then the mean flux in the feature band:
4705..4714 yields -0.7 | 15.8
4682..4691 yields 0.7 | 13.8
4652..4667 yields -1.6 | 17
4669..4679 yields -0.3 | 15.7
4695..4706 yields 0.4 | 14.3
